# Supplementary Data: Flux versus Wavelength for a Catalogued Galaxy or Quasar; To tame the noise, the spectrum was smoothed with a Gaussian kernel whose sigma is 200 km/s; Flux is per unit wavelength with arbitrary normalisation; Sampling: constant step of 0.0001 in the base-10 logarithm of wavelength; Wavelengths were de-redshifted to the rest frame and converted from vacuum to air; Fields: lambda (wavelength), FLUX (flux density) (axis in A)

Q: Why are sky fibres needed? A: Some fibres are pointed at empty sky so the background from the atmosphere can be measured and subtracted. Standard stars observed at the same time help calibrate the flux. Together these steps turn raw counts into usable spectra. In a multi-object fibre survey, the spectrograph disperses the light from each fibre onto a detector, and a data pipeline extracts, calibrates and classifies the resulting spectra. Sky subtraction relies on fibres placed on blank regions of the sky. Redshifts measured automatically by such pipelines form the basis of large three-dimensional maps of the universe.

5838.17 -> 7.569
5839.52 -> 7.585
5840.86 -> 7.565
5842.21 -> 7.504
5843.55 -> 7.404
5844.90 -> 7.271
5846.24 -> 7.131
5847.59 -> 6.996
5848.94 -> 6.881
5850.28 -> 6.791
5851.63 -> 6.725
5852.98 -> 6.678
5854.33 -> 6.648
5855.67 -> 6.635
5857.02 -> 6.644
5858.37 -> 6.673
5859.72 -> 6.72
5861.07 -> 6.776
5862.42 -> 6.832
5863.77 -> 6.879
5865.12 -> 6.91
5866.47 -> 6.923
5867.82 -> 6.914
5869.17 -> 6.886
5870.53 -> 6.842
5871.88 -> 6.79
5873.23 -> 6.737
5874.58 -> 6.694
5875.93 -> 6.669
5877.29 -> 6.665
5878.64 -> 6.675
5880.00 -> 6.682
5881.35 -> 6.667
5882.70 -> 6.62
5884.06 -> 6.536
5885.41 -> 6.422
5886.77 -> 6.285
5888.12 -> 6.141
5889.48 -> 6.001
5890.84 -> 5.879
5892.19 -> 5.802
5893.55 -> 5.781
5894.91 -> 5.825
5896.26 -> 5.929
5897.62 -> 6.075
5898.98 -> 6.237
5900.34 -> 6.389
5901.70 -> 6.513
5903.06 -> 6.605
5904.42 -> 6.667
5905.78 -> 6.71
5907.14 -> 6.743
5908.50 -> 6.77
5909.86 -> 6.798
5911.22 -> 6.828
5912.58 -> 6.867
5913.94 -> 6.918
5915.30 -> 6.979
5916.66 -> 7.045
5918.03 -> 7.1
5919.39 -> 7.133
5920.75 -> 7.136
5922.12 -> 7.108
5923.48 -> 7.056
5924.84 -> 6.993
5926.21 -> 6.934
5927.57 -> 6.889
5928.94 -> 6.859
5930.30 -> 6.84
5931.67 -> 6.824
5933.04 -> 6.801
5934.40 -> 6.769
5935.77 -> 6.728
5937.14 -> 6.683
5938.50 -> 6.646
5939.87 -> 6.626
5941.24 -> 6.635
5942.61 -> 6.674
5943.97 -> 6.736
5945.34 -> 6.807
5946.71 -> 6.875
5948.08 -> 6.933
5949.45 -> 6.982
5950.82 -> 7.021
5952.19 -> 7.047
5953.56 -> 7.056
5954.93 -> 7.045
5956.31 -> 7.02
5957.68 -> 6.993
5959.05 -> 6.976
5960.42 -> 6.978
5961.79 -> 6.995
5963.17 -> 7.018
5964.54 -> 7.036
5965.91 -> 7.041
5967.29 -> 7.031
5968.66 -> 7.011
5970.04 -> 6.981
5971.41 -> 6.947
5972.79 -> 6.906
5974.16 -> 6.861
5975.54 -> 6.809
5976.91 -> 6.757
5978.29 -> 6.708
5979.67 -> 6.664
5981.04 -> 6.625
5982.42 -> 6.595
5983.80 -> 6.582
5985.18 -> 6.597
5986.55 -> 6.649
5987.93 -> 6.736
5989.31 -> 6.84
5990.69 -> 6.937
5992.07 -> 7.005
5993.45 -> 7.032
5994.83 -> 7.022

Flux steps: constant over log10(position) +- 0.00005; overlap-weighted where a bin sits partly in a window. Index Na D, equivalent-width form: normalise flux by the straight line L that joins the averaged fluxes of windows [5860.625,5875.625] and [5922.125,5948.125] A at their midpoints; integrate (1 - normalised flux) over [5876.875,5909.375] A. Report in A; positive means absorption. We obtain 2.2 A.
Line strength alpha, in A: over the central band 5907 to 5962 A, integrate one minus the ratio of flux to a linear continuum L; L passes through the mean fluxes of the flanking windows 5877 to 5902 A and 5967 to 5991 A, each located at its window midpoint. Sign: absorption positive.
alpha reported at -3.2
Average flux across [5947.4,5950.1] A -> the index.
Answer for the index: 6.96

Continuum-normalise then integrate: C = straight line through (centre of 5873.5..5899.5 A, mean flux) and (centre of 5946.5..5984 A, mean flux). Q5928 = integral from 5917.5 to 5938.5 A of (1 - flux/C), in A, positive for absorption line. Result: -0.9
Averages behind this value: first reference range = 6.3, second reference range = 6.91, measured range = 6.91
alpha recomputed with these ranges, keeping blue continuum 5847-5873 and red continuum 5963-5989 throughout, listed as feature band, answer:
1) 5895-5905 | 0.72 A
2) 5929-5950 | 0.12 A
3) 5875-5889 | 0.55 A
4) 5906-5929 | -0.48 A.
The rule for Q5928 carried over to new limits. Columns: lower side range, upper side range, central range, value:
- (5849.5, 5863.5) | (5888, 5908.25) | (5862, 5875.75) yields -0.5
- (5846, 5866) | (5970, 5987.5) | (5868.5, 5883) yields 0.1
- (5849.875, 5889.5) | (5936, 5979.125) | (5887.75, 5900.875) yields 1.4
